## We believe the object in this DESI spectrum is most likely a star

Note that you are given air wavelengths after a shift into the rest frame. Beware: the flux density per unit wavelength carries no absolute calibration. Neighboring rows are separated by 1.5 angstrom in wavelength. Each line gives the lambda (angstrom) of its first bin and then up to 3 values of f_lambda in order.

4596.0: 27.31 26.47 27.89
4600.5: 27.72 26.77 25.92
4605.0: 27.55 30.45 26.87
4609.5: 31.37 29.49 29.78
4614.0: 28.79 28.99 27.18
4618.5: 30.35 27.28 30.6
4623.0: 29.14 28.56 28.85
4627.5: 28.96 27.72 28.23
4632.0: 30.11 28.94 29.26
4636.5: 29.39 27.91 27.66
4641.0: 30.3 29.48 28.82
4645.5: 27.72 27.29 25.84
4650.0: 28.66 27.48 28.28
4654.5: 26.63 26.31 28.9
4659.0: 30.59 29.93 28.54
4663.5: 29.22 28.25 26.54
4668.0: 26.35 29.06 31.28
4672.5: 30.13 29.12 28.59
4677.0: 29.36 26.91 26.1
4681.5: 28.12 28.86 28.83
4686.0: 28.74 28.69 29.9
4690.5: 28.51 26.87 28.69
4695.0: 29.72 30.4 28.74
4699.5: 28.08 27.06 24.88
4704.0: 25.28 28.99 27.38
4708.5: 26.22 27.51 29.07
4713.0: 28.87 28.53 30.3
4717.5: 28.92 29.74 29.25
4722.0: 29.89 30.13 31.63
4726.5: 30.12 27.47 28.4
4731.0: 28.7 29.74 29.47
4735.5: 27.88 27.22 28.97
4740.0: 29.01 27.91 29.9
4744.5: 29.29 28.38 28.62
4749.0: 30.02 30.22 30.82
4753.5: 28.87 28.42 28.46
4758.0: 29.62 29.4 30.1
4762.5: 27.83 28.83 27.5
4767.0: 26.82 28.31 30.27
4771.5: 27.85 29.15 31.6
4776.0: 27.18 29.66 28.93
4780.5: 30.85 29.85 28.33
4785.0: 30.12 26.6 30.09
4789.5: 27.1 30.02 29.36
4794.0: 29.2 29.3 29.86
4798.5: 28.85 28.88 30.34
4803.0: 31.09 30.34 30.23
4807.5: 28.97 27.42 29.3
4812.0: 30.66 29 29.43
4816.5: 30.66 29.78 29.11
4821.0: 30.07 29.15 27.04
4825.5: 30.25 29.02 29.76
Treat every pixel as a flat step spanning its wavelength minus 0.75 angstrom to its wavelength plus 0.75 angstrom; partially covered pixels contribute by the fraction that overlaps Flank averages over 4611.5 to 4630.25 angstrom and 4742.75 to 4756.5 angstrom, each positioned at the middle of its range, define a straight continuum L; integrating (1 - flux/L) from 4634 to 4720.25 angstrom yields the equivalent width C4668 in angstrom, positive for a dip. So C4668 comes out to 2.0 angstrom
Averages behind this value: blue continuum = 28.8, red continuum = 29.3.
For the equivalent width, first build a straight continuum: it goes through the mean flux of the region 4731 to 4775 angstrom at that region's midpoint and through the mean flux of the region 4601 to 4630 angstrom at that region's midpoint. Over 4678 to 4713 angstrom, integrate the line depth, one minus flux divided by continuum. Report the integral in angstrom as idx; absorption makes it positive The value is 1.00 angstrom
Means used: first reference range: 28.7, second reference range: 29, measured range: 28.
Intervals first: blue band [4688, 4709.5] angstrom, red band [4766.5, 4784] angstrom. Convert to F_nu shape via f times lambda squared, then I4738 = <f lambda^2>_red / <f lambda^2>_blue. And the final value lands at 1.1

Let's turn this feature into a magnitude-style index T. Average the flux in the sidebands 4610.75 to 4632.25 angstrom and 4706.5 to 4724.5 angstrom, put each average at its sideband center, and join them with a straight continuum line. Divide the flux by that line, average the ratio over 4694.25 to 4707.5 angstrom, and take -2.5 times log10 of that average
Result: 0.04 mag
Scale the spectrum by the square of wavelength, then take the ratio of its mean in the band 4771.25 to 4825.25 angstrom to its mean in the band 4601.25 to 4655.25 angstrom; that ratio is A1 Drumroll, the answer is 1.1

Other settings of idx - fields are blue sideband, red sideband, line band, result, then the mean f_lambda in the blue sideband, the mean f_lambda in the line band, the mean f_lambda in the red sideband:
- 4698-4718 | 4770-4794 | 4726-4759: -0.6 angstrom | 27.8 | 29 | 29.2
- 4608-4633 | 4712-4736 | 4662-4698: 0.7 angstrom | 29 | 28.6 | 29.3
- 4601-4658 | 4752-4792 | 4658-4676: -0.2 angstrom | 28.5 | 29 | 29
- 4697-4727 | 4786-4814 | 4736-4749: 0.0 angstrom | 28.5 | 28.7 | 29.3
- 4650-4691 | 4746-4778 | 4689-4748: 0.3 angstrom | 28.5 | 28.6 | 29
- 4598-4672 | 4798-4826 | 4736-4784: 0.3 angstrom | 28.5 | 29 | 29.5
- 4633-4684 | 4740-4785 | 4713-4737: -0.4 angstrom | 28.4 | 29.3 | 29.1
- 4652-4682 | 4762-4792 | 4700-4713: 0.6 angstrom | 28.4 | 27.2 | 28.9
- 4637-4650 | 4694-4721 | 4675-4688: 0.0 angstrom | 28.2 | 28.2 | 28.3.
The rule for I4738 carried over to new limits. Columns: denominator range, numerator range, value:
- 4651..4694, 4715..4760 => 1.06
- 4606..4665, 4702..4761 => 1.05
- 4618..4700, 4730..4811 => 1.07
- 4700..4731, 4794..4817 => 1.08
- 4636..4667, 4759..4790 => 1.08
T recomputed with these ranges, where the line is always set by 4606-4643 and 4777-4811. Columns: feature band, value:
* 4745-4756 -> -0.002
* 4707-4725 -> 0.007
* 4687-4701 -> 0.015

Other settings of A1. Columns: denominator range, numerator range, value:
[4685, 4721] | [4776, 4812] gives 1.07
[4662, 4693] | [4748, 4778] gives 1.06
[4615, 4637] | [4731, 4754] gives 1.06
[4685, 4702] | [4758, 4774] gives 1.03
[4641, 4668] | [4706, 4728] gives 1.06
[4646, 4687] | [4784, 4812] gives 1.10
